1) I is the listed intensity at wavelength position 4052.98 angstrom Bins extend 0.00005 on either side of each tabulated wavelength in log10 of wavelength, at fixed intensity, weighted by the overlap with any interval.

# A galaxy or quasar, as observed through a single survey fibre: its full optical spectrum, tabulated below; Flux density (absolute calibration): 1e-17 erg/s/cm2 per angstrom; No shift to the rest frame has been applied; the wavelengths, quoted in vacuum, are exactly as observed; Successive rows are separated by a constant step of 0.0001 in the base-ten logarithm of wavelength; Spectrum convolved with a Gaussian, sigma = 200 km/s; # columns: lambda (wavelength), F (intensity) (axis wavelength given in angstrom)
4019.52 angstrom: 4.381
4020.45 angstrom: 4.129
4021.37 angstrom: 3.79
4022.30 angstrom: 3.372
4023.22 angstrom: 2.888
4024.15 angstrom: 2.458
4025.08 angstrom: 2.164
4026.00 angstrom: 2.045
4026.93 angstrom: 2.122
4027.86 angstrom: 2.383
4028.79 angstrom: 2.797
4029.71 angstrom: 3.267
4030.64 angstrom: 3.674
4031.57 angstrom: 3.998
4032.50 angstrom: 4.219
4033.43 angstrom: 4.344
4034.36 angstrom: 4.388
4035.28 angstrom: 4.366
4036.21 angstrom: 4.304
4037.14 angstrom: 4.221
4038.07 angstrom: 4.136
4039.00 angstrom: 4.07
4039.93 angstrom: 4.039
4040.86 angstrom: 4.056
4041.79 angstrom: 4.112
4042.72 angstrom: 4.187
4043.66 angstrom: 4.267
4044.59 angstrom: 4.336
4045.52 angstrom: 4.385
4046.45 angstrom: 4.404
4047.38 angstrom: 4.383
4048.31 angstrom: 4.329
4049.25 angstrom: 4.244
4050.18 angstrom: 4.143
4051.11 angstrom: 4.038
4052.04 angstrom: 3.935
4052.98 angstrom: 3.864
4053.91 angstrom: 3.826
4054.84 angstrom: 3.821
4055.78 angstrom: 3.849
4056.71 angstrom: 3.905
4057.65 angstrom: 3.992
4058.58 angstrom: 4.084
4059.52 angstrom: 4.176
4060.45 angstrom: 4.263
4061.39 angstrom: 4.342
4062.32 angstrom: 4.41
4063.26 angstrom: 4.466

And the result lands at 3.864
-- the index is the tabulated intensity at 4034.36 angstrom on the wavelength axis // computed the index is 4.388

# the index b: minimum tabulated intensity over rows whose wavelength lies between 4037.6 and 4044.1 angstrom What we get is 4.039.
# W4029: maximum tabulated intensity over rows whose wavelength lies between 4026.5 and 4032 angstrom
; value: 3.998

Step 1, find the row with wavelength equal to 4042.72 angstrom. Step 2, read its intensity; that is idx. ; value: 4.187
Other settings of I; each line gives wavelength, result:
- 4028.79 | 2.797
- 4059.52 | 4.176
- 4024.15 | 2.458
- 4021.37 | 3.79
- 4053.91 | 3.826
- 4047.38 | 4.383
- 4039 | 4.07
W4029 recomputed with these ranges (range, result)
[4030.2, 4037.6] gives 4.388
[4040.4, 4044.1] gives 4.267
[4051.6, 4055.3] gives 3.935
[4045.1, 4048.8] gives 4.404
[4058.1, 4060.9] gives 4.263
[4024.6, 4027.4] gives 2.164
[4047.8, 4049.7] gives 4.329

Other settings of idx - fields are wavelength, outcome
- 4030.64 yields 3.674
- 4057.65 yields 3.992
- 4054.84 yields 3.821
